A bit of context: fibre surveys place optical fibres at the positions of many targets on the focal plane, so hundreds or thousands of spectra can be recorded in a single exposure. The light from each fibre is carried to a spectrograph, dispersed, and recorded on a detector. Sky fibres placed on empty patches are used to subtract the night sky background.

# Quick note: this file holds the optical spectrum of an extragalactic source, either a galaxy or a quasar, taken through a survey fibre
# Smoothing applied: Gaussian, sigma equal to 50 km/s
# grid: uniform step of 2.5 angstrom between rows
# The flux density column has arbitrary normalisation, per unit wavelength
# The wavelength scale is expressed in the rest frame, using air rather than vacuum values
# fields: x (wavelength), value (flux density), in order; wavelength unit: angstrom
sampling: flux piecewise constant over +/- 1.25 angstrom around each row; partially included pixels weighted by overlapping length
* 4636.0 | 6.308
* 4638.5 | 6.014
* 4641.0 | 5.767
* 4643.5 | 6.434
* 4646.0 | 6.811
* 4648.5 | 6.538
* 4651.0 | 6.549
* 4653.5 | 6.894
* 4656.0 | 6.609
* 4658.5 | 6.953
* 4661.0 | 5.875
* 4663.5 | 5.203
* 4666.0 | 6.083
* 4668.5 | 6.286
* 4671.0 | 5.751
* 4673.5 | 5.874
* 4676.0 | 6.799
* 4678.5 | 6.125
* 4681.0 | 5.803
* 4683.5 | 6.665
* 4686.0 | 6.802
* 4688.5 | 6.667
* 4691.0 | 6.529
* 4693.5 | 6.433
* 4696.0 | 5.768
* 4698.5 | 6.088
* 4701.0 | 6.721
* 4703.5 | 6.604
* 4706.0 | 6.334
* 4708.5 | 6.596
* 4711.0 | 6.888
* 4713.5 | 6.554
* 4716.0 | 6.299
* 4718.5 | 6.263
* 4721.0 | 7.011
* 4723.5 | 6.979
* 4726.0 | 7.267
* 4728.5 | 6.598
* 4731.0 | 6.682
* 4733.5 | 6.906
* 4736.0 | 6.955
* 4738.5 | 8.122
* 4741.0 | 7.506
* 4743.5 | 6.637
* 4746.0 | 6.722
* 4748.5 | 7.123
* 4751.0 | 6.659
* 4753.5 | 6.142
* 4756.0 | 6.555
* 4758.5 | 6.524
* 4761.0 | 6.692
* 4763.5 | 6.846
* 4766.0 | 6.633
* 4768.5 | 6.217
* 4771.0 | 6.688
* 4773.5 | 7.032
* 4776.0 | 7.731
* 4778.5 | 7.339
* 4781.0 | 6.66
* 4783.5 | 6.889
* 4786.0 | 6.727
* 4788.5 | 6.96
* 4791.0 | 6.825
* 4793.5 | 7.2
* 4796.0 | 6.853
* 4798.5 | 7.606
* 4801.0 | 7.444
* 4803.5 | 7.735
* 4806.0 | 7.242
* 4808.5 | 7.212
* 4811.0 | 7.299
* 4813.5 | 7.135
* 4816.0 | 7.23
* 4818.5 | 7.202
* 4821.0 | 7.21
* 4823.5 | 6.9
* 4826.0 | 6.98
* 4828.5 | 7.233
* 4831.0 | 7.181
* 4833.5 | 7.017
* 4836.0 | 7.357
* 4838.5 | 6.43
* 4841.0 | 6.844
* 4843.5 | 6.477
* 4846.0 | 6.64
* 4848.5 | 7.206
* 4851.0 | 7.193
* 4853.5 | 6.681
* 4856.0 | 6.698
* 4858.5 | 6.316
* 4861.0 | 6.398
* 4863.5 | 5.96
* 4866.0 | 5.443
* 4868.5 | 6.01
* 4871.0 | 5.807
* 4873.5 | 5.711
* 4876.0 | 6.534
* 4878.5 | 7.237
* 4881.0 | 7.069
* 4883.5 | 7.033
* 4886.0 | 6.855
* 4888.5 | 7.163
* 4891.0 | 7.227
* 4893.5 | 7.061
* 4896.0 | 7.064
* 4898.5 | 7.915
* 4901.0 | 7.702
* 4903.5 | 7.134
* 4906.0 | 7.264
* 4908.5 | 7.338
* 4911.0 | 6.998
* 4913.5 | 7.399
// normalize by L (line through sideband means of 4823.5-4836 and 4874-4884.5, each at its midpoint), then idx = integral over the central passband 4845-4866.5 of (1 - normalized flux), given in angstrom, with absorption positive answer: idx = 1.4 angstrom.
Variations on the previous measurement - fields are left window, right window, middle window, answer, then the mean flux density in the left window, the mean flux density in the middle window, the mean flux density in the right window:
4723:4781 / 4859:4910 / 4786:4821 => -1.8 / 6.89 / 7.21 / 6.79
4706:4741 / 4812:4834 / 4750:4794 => 1.3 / 6.86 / 6.79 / 7.13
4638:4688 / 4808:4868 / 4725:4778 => -2.5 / 6.3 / 6.87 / 6.83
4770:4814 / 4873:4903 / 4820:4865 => 1.9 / 7.15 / 6.81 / 7.08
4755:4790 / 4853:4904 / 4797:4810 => -1.2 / 6.82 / 7.43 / 6.71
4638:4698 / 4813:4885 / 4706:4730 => -1.0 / 6.3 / 6.7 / 6.72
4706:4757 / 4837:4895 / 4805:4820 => -1.2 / 6.81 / 7.22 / 6.61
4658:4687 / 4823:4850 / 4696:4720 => -0.5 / 6.16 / 6.45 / 6.94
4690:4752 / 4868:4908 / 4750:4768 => 0.6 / 6.73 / 6.56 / 6.95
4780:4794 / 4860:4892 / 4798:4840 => -2.9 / 6.86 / 7.19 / 6.49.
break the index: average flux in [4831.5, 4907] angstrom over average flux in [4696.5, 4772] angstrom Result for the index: 1.01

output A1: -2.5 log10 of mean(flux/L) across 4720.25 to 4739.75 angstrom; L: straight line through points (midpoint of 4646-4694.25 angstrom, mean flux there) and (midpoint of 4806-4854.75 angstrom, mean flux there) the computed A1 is -0.073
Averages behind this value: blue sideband 6.35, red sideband 7.03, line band 7.07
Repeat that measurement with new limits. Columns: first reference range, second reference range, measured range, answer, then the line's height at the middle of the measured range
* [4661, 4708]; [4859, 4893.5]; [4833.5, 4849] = -0.06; 6.46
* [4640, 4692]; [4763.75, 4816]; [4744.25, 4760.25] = 0.04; 6.85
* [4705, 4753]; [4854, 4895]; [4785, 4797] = -0.03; 6.71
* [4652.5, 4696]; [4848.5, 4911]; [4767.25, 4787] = -0.06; 6.55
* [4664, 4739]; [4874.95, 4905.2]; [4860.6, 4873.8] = 0.21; 7.09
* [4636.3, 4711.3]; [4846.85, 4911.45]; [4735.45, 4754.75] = -0.08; 6.5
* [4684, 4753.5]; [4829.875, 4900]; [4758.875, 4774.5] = 0.01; 6.72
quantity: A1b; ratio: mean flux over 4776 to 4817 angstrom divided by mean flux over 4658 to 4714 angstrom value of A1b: 1.14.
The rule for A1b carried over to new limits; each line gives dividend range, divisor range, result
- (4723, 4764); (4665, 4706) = 1.09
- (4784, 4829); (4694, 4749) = 1.06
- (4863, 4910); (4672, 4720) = 1.07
